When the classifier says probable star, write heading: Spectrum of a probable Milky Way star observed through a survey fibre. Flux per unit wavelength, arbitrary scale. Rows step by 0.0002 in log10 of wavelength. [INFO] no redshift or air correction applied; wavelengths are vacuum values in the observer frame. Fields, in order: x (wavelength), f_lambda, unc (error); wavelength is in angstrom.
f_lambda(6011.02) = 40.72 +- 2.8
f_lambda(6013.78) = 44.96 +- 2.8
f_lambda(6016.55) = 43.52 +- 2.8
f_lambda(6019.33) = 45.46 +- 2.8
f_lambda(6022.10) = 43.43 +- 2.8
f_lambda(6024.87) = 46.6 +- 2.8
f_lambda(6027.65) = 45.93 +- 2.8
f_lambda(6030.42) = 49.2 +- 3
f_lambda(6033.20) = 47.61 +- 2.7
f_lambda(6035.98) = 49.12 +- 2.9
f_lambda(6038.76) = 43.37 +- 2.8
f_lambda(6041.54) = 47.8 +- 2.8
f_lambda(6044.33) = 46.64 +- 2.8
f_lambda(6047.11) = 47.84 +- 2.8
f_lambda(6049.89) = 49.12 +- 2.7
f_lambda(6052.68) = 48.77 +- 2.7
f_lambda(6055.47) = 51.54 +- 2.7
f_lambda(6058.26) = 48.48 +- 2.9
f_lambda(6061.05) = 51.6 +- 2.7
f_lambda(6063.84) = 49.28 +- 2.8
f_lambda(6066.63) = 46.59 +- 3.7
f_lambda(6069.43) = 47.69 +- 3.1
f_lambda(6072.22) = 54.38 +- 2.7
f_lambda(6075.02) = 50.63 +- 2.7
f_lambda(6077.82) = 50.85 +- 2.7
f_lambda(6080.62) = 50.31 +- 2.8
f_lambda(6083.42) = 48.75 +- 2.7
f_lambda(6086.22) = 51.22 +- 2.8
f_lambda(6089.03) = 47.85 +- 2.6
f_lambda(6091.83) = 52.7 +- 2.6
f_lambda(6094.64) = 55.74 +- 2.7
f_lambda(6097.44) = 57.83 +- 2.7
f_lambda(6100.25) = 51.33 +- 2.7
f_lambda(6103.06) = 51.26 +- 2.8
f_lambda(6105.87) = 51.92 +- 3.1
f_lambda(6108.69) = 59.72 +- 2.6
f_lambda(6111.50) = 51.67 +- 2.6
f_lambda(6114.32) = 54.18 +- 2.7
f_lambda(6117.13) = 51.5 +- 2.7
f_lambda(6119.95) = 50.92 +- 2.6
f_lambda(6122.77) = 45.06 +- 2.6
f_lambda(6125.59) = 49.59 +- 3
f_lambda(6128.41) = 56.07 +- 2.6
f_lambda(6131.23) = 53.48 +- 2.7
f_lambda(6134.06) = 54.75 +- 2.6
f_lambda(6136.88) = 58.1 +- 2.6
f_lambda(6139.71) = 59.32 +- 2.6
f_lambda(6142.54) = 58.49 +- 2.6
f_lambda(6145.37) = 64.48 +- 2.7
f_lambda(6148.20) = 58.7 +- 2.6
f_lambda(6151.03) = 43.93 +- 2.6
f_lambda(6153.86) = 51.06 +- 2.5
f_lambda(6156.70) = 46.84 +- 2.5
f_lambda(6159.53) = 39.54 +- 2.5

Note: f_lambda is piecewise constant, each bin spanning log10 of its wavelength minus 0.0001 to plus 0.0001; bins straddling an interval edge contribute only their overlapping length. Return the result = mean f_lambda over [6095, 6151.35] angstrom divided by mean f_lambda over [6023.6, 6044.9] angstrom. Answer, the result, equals 1.16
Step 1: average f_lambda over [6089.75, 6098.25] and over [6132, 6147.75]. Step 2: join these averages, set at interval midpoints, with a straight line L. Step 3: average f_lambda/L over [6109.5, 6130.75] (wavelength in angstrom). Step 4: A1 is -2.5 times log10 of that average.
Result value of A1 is 0.11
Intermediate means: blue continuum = 54.7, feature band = 51.6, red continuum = 58.8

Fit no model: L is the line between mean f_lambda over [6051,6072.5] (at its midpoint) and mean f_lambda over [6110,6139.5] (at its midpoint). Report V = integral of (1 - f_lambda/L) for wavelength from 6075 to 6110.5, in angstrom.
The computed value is -0.8 angstrom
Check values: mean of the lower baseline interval 49.5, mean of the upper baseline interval 52.8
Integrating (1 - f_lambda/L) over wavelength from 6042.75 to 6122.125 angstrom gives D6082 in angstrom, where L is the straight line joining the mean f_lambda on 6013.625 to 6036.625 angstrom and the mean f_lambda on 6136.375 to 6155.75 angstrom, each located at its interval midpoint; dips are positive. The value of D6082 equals -0.34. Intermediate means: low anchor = 46.2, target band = 51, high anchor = 56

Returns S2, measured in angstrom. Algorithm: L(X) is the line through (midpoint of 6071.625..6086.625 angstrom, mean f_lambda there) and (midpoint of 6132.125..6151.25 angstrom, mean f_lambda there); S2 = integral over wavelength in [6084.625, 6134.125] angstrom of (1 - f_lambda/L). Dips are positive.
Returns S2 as 1.37 angstrom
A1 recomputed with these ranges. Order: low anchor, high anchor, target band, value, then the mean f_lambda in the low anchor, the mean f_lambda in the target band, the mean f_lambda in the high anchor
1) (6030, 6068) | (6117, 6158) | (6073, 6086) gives -0.01 mag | 48.3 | 50.4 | 53.6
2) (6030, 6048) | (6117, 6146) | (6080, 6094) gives 0.01 mag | 47.2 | 50.5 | 54.6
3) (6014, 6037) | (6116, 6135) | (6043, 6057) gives -0.03 mag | 46.2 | 48.8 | 51.5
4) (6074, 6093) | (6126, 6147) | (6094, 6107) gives -0.02 mag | 50.3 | 53.6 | 57.4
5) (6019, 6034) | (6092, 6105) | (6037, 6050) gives 0.03 mag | 46.4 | 46.8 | 53.8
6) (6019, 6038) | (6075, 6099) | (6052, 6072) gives 0.00 mag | 46.7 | 49.5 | 51.8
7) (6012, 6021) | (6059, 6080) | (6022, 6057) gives -0.02 mag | 44.4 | 47.6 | 50.1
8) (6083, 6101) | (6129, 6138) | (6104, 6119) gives 0.00 mag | 52.4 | 53.6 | 55.4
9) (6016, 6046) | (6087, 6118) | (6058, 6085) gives 0.01 mag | 46.3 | 49.9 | 53.2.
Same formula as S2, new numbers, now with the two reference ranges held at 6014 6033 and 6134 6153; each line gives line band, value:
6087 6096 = 0.00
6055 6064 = -0.21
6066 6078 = 0.02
